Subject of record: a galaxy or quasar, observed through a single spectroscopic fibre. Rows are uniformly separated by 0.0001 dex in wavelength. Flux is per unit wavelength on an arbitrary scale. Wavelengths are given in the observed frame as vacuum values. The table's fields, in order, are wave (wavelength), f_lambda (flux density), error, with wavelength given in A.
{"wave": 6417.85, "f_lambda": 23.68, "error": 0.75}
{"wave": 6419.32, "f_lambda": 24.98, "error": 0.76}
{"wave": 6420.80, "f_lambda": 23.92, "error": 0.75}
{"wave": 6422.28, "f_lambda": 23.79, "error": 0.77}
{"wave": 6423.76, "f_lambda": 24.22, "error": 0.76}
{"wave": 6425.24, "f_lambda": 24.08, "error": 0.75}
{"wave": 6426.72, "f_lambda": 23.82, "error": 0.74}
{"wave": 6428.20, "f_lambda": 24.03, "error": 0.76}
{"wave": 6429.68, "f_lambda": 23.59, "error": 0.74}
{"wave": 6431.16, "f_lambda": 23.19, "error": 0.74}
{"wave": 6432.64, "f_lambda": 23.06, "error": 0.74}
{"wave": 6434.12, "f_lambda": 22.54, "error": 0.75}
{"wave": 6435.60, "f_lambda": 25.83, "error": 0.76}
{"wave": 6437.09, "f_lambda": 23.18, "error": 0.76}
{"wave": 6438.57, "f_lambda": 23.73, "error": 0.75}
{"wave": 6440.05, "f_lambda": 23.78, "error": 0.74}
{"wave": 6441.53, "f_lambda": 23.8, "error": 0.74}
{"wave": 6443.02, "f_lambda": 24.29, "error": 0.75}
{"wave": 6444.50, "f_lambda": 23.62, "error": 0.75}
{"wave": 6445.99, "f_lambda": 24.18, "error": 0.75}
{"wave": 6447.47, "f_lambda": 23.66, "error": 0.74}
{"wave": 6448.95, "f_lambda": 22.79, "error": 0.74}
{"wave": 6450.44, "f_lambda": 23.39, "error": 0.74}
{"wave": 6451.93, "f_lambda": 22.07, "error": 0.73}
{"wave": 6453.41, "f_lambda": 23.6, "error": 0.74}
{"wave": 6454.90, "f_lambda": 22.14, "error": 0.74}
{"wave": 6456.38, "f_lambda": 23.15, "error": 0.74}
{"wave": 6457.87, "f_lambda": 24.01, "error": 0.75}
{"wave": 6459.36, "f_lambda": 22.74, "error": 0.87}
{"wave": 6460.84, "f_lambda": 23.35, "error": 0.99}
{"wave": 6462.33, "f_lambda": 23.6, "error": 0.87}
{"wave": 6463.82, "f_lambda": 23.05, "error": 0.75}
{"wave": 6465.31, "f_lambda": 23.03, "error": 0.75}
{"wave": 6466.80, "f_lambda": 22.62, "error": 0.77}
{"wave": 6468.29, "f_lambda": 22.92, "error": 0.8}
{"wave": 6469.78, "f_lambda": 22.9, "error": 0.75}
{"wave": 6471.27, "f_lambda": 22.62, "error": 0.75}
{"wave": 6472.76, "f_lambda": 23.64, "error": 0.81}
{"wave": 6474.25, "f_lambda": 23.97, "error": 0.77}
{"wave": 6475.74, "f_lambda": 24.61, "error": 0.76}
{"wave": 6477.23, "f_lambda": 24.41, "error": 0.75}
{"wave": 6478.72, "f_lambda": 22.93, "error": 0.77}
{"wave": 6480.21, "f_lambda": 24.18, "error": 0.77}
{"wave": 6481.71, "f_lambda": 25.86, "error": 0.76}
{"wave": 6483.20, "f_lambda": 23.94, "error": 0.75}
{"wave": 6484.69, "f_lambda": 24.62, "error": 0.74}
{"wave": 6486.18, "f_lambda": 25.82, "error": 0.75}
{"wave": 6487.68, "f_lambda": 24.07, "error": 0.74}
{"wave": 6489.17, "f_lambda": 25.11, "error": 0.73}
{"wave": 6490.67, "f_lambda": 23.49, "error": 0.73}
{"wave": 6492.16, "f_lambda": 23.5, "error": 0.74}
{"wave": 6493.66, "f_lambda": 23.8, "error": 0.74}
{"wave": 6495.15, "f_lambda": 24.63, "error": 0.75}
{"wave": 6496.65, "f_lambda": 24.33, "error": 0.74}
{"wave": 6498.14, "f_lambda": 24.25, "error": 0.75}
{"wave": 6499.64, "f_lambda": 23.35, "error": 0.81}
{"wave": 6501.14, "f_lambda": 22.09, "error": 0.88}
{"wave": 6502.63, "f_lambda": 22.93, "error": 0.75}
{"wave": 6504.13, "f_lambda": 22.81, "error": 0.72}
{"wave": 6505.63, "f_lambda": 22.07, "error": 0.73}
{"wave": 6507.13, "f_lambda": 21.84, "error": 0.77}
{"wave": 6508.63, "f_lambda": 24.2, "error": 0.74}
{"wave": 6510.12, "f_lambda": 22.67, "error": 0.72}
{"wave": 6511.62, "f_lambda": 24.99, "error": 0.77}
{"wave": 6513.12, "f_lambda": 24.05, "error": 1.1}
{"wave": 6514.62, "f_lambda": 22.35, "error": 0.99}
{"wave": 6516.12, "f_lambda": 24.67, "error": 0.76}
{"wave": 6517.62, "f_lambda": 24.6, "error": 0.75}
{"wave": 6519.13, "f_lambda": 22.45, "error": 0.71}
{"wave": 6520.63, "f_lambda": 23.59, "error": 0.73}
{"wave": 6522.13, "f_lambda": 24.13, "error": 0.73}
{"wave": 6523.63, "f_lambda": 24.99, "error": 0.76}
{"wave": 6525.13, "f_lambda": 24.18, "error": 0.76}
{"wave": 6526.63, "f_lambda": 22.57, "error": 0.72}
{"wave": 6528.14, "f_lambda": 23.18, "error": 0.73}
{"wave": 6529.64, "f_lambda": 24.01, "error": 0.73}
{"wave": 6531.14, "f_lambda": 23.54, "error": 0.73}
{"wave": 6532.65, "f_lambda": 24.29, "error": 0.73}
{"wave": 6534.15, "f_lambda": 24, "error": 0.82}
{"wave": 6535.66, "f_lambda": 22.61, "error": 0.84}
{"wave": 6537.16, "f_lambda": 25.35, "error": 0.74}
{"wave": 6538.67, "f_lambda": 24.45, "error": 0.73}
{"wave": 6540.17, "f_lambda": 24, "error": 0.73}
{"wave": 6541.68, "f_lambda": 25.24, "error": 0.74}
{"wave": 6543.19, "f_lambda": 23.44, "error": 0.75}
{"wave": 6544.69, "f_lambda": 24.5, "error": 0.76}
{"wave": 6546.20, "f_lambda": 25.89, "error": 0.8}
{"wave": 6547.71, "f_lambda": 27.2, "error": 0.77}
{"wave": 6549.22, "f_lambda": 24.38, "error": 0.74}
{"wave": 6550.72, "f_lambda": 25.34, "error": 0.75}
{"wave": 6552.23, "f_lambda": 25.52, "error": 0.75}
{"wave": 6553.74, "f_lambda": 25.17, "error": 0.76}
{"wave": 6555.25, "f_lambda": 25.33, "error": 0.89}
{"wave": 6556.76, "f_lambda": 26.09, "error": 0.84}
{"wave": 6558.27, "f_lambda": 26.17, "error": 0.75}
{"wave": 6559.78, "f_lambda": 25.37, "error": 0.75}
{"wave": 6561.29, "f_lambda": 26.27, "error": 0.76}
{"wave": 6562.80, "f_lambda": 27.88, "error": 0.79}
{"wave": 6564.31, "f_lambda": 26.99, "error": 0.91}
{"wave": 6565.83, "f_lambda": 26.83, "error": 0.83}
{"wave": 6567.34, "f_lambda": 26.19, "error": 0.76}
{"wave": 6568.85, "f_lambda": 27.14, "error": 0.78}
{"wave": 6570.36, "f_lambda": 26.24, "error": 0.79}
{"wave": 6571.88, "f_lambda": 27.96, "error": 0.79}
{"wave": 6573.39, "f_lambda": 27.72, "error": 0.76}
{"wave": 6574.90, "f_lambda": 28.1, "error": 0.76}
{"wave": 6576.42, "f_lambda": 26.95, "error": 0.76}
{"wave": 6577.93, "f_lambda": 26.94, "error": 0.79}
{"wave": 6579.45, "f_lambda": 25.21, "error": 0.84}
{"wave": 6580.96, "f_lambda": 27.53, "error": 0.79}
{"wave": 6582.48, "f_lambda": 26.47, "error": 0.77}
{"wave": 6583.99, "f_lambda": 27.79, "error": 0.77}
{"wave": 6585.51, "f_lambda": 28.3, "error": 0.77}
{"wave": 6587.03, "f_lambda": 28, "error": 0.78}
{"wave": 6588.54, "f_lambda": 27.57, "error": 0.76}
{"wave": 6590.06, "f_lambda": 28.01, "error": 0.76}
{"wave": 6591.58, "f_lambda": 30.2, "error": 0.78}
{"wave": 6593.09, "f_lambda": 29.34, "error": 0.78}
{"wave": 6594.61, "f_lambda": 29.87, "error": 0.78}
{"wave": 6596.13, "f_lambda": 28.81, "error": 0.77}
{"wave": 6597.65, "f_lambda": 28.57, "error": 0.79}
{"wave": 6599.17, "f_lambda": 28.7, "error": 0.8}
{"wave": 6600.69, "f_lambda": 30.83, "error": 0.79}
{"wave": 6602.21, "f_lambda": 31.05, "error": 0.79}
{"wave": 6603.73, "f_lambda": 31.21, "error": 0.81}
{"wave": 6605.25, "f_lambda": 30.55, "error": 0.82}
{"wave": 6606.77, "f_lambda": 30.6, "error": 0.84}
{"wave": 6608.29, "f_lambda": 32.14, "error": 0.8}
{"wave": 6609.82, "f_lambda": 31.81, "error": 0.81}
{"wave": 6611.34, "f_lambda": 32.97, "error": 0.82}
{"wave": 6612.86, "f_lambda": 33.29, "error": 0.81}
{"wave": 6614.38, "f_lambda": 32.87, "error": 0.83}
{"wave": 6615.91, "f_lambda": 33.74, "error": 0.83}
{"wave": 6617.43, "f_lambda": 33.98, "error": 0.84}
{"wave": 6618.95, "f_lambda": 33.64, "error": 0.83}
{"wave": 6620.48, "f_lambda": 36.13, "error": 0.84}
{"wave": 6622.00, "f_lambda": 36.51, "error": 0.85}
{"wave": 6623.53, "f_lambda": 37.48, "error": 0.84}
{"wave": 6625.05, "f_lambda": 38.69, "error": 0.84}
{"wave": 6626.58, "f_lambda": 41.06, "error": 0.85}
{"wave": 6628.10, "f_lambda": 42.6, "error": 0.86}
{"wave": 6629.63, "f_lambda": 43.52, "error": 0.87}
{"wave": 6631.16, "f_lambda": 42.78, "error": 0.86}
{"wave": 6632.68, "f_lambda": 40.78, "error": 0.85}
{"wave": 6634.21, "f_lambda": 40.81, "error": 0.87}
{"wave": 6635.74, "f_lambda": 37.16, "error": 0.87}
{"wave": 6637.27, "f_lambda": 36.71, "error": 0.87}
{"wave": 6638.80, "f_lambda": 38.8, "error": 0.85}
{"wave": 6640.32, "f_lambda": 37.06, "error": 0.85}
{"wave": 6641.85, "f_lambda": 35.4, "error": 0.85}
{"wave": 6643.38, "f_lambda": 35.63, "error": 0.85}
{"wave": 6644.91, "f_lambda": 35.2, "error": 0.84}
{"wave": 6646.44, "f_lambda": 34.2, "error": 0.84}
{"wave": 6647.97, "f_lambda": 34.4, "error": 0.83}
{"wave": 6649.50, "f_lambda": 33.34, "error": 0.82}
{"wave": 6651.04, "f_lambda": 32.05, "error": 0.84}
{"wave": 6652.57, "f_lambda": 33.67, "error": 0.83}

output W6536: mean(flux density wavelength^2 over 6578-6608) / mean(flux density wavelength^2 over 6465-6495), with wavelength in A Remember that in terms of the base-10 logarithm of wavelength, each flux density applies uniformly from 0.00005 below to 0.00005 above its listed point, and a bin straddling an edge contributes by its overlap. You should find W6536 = 1.25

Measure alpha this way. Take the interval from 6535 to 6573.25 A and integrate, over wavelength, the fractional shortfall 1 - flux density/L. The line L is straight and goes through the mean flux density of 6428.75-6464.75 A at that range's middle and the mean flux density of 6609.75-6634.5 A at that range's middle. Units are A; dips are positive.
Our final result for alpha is 7.5 A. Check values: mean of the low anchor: 23.4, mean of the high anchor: 37.3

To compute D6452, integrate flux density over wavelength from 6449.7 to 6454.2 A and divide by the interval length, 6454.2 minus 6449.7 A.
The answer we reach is 23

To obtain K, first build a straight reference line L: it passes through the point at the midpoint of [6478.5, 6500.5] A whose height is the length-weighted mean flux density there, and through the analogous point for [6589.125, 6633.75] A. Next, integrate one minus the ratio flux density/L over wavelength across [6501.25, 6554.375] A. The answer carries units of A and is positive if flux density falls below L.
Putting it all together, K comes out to 6.4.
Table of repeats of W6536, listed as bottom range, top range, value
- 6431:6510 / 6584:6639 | 1.50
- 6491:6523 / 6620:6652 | 1.66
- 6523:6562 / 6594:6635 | 1.43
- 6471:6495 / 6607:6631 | 1.55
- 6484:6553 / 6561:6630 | 1.31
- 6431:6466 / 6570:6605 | 1.27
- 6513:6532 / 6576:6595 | 1.20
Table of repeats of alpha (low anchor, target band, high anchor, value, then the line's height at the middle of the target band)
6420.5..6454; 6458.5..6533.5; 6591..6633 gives 9.4 A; 27.1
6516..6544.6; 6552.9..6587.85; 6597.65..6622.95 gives 1.7 A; 28.2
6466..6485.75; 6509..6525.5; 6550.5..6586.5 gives 0.8 A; 25.1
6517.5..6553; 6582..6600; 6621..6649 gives 2.0 A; 32.1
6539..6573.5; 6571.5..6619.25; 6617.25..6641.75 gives 4.4 A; 32.7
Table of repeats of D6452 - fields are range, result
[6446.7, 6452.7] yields 23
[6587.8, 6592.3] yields 28.6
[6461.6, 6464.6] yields 23.3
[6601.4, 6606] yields 30.9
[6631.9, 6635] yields 40.8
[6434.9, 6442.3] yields 24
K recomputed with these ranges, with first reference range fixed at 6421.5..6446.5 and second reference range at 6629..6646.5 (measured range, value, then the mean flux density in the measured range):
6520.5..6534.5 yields 3.0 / 23.9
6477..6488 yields 1.1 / 24.5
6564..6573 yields 1.7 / 26.9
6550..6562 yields 2.5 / 25.6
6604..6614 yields 1.2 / 31.9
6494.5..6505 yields 1.8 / 23.5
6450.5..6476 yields 2.7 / 23.2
